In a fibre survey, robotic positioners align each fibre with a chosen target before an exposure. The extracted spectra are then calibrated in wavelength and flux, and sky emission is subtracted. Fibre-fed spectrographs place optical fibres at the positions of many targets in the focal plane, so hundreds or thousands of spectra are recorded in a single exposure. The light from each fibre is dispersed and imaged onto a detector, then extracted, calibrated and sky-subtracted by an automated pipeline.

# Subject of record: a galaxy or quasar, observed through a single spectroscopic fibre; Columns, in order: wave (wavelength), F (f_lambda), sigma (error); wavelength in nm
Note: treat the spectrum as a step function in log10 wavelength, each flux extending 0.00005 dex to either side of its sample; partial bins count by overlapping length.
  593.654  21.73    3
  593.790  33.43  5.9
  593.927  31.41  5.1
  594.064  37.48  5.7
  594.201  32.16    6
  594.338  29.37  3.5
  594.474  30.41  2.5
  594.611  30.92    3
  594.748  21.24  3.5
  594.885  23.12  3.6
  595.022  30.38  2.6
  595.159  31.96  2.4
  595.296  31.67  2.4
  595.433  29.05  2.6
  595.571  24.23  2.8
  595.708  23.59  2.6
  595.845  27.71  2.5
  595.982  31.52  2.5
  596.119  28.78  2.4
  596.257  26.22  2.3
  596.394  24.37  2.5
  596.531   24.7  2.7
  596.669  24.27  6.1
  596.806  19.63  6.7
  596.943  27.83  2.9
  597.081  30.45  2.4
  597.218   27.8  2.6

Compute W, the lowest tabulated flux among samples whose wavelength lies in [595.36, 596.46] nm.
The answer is 23.59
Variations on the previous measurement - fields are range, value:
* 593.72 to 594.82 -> 21.24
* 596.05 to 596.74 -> 24.27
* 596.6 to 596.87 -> 19.63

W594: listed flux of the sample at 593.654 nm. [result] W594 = 21.73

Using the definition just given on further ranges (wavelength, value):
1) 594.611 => 30.92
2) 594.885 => 23.12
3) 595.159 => 31.96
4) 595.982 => 31.52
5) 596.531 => 24.7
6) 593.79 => 33.43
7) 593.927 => 31.41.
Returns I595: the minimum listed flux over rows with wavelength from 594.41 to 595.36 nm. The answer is 21.24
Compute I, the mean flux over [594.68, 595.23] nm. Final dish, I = 26.7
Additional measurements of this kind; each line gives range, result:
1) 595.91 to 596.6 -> 27.1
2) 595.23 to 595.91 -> 27.2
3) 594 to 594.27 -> 34.7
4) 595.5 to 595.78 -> 23.9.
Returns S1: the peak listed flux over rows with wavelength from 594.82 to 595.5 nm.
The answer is 31.96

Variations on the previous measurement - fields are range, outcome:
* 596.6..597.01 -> 27.83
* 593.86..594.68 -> 37.48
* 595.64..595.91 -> 27.71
